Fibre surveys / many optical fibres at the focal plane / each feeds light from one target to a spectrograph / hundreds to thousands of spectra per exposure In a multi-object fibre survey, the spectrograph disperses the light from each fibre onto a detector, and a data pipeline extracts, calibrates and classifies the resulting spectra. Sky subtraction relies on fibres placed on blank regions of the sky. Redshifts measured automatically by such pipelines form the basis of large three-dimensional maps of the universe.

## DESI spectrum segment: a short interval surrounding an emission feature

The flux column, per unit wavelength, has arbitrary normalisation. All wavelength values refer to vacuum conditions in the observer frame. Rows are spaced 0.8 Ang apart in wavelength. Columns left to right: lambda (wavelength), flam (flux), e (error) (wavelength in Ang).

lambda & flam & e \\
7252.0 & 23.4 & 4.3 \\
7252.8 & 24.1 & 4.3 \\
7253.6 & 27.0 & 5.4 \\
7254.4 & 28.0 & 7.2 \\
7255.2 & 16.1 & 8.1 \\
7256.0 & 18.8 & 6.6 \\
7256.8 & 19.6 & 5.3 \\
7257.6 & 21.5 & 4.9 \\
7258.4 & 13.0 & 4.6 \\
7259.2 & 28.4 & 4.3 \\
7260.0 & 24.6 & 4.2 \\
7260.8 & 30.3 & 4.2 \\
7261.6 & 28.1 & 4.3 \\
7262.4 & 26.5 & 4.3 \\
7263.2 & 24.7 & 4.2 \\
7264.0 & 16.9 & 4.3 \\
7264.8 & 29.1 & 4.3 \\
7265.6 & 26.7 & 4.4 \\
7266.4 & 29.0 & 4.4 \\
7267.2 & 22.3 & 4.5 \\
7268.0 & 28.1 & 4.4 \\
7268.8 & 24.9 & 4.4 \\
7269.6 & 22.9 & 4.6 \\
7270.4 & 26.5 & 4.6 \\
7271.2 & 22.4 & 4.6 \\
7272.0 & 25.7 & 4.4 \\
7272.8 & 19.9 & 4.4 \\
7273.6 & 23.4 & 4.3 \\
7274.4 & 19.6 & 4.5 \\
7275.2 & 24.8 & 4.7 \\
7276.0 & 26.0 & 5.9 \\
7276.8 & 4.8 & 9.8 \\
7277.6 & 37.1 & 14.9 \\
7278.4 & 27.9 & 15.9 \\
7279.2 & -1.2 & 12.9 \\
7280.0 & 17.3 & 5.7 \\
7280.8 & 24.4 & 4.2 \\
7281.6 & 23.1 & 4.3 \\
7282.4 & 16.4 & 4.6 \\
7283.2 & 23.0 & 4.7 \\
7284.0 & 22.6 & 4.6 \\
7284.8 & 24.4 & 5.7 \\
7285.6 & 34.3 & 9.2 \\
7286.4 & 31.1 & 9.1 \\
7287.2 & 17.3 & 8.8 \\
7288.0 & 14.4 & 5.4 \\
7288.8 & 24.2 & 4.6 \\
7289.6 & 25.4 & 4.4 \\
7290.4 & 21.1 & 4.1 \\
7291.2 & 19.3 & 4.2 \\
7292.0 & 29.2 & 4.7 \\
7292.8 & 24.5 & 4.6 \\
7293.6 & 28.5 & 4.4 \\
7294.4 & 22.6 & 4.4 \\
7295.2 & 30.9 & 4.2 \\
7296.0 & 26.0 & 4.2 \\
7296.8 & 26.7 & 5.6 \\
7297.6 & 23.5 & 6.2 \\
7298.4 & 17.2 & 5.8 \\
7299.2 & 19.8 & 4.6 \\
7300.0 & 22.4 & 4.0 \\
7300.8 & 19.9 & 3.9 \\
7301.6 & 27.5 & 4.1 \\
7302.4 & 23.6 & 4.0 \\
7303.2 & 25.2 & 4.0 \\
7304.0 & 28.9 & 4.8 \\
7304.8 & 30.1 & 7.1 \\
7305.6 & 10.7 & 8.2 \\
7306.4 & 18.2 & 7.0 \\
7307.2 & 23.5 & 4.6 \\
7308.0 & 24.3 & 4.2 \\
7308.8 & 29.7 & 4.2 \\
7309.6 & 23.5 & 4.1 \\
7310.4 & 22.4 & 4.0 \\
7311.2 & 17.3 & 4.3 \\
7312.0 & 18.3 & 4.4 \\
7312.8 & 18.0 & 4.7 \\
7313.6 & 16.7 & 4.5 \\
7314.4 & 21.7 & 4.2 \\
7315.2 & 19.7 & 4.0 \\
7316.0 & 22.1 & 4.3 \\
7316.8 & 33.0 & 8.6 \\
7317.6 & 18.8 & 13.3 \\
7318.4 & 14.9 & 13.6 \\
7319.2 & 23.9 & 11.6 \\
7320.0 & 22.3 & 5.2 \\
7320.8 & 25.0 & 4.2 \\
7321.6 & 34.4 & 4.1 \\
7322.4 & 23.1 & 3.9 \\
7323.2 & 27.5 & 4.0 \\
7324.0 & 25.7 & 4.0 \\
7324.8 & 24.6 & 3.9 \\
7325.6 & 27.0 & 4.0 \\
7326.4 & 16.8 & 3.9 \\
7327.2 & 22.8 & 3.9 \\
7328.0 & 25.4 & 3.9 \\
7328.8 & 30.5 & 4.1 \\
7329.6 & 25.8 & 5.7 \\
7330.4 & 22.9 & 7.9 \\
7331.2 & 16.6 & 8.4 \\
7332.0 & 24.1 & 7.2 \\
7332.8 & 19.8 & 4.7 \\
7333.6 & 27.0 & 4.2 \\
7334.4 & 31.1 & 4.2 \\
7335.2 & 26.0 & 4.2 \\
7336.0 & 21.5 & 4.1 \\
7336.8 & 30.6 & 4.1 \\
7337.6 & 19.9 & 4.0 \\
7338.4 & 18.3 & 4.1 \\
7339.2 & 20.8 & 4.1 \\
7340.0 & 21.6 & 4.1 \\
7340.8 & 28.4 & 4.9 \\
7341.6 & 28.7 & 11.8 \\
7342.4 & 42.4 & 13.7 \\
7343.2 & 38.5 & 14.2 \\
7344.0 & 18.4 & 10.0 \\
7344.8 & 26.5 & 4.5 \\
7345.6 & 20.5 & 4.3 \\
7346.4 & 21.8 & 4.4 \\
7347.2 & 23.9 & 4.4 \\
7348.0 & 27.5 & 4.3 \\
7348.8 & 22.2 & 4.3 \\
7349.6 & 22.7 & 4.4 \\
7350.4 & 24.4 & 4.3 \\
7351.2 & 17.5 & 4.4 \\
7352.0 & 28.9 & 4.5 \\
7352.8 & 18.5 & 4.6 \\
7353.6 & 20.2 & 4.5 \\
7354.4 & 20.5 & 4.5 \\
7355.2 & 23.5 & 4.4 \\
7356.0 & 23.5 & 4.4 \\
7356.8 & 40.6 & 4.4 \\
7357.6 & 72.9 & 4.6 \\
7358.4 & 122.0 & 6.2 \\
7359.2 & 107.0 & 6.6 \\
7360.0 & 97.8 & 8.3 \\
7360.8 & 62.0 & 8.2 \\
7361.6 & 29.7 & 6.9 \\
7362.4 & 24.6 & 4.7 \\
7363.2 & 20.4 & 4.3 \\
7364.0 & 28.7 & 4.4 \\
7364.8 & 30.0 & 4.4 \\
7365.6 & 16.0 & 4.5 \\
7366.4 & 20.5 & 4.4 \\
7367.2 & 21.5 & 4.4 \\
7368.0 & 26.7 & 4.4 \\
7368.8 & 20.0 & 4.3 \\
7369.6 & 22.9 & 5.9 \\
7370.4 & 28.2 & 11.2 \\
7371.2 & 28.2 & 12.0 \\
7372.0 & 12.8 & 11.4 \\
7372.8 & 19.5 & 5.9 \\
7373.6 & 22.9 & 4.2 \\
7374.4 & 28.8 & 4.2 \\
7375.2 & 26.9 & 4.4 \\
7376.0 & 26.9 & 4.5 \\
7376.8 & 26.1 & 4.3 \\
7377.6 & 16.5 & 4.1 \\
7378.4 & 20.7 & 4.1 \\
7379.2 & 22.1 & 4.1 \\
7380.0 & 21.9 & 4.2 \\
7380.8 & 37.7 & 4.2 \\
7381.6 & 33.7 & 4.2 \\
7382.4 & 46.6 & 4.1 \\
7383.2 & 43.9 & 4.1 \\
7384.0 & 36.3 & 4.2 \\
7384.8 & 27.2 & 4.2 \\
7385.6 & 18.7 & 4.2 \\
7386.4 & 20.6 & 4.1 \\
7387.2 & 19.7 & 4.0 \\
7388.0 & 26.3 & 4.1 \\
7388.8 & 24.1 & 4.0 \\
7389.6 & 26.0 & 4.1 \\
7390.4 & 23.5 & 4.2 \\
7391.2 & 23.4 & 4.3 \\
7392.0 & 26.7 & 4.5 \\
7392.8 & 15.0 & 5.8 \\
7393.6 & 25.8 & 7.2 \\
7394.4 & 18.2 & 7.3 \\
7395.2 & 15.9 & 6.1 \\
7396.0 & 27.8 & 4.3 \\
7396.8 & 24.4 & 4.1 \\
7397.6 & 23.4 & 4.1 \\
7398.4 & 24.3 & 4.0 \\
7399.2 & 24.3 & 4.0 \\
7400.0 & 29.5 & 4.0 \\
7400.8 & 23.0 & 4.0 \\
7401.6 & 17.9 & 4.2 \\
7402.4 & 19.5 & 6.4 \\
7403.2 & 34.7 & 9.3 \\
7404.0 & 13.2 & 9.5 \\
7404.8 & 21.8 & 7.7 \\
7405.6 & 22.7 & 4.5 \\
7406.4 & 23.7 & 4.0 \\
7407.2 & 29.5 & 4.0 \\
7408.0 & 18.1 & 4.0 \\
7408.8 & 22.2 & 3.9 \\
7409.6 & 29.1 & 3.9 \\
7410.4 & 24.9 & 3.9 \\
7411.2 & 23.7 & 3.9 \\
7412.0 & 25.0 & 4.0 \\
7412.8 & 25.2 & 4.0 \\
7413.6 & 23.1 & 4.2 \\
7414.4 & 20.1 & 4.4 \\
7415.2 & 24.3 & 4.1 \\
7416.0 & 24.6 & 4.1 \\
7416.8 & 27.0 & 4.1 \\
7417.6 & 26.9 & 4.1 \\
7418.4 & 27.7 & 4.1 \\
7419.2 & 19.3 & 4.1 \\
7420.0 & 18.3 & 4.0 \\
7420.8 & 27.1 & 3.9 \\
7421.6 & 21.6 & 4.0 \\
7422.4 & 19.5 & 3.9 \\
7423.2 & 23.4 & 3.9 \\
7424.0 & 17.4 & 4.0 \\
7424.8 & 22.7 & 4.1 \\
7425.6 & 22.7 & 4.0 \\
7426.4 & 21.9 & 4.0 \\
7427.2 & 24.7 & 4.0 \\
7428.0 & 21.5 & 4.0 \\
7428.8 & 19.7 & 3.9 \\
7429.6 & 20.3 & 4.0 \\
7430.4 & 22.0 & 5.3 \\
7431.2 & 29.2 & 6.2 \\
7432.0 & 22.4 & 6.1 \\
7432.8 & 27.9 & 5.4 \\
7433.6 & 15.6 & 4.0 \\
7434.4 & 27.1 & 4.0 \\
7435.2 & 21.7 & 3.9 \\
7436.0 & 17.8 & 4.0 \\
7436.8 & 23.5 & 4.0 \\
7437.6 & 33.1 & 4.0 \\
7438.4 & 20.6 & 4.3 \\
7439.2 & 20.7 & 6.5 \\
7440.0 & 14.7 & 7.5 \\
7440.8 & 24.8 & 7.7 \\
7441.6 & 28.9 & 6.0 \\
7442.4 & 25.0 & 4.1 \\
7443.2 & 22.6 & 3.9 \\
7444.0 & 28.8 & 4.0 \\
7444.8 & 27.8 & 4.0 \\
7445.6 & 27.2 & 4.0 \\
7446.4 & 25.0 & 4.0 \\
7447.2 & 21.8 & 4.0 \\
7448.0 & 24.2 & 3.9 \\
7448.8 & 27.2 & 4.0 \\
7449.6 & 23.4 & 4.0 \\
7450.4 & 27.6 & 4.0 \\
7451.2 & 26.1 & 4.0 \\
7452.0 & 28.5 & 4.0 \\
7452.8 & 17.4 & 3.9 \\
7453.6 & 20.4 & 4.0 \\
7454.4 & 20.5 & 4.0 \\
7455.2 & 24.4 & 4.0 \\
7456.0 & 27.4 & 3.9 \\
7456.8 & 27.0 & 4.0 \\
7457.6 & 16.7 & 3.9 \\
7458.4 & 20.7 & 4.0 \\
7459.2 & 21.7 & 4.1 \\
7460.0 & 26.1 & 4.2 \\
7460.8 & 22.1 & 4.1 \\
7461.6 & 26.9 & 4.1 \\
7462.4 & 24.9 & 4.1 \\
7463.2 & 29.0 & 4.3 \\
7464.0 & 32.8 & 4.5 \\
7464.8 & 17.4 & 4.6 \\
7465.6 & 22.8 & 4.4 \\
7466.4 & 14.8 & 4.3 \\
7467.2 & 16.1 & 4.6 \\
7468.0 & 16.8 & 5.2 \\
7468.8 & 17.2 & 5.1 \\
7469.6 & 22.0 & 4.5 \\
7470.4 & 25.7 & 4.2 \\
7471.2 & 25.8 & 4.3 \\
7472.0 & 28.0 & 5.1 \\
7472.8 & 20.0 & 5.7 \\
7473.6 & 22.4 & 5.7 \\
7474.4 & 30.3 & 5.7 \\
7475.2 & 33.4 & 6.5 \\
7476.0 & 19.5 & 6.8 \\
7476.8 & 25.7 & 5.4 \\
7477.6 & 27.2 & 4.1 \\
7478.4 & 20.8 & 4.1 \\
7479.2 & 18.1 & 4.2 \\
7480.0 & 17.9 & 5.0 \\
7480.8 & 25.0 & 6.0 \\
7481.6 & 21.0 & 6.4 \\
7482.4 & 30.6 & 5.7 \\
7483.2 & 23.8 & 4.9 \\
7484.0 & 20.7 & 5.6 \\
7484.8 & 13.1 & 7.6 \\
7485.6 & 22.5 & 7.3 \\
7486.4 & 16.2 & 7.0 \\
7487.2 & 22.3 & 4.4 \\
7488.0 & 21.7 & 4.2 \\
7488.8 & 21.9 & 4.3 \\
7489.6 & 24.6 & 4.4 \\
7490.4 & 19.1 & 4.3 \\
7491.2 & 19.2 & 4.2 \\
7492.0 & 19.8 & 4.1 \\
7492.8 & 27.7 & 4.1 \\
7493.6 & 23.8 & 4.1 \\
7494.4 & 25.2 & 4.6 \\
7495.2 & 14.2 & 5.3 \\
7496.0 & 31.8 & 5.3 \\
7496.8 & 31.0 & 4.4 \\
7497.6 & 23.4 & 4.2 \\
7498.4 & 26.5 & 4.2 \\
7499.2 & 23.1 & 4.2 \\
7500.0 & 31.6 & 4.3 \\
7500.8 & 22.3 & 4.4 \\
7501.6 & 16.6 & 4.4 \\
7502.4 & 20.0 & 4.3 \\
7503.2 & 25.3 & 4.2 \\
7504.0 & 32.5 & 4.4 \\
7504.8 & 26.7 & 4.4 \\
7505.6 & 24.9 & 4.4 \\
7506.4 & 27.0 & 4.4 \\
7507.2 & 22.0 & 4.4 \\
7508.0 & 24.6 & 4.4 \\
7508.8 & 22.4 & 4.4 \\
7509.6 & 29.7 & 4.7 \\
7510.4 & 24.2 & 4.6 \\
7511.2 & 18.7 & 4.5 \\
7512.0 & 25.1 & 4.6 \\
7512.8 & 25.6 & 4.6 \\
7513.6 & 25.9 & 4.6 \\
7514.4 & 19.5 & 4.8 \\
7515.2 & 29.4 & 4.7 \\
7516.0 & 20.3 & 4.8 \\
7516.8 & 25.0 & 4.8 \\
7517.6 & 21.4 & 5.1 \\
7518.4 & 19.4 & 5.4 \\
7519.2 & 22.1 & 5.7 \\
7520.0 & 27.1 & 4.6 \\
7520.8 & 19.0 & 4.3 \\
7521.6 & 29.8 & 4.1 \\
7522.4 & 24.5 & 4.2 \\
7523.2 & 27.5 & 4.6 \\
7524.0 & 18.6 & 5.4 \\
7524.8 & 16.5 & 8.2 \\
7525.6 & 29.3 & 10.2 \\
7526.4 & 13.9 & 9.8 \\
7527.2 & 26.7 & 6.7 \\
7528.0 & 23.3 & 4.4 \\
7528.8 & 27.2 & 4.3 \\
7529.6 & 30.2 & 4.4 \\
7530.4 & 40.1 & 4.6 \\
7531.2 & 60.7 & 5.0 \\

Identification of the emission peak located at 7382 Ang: [N II] 6583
